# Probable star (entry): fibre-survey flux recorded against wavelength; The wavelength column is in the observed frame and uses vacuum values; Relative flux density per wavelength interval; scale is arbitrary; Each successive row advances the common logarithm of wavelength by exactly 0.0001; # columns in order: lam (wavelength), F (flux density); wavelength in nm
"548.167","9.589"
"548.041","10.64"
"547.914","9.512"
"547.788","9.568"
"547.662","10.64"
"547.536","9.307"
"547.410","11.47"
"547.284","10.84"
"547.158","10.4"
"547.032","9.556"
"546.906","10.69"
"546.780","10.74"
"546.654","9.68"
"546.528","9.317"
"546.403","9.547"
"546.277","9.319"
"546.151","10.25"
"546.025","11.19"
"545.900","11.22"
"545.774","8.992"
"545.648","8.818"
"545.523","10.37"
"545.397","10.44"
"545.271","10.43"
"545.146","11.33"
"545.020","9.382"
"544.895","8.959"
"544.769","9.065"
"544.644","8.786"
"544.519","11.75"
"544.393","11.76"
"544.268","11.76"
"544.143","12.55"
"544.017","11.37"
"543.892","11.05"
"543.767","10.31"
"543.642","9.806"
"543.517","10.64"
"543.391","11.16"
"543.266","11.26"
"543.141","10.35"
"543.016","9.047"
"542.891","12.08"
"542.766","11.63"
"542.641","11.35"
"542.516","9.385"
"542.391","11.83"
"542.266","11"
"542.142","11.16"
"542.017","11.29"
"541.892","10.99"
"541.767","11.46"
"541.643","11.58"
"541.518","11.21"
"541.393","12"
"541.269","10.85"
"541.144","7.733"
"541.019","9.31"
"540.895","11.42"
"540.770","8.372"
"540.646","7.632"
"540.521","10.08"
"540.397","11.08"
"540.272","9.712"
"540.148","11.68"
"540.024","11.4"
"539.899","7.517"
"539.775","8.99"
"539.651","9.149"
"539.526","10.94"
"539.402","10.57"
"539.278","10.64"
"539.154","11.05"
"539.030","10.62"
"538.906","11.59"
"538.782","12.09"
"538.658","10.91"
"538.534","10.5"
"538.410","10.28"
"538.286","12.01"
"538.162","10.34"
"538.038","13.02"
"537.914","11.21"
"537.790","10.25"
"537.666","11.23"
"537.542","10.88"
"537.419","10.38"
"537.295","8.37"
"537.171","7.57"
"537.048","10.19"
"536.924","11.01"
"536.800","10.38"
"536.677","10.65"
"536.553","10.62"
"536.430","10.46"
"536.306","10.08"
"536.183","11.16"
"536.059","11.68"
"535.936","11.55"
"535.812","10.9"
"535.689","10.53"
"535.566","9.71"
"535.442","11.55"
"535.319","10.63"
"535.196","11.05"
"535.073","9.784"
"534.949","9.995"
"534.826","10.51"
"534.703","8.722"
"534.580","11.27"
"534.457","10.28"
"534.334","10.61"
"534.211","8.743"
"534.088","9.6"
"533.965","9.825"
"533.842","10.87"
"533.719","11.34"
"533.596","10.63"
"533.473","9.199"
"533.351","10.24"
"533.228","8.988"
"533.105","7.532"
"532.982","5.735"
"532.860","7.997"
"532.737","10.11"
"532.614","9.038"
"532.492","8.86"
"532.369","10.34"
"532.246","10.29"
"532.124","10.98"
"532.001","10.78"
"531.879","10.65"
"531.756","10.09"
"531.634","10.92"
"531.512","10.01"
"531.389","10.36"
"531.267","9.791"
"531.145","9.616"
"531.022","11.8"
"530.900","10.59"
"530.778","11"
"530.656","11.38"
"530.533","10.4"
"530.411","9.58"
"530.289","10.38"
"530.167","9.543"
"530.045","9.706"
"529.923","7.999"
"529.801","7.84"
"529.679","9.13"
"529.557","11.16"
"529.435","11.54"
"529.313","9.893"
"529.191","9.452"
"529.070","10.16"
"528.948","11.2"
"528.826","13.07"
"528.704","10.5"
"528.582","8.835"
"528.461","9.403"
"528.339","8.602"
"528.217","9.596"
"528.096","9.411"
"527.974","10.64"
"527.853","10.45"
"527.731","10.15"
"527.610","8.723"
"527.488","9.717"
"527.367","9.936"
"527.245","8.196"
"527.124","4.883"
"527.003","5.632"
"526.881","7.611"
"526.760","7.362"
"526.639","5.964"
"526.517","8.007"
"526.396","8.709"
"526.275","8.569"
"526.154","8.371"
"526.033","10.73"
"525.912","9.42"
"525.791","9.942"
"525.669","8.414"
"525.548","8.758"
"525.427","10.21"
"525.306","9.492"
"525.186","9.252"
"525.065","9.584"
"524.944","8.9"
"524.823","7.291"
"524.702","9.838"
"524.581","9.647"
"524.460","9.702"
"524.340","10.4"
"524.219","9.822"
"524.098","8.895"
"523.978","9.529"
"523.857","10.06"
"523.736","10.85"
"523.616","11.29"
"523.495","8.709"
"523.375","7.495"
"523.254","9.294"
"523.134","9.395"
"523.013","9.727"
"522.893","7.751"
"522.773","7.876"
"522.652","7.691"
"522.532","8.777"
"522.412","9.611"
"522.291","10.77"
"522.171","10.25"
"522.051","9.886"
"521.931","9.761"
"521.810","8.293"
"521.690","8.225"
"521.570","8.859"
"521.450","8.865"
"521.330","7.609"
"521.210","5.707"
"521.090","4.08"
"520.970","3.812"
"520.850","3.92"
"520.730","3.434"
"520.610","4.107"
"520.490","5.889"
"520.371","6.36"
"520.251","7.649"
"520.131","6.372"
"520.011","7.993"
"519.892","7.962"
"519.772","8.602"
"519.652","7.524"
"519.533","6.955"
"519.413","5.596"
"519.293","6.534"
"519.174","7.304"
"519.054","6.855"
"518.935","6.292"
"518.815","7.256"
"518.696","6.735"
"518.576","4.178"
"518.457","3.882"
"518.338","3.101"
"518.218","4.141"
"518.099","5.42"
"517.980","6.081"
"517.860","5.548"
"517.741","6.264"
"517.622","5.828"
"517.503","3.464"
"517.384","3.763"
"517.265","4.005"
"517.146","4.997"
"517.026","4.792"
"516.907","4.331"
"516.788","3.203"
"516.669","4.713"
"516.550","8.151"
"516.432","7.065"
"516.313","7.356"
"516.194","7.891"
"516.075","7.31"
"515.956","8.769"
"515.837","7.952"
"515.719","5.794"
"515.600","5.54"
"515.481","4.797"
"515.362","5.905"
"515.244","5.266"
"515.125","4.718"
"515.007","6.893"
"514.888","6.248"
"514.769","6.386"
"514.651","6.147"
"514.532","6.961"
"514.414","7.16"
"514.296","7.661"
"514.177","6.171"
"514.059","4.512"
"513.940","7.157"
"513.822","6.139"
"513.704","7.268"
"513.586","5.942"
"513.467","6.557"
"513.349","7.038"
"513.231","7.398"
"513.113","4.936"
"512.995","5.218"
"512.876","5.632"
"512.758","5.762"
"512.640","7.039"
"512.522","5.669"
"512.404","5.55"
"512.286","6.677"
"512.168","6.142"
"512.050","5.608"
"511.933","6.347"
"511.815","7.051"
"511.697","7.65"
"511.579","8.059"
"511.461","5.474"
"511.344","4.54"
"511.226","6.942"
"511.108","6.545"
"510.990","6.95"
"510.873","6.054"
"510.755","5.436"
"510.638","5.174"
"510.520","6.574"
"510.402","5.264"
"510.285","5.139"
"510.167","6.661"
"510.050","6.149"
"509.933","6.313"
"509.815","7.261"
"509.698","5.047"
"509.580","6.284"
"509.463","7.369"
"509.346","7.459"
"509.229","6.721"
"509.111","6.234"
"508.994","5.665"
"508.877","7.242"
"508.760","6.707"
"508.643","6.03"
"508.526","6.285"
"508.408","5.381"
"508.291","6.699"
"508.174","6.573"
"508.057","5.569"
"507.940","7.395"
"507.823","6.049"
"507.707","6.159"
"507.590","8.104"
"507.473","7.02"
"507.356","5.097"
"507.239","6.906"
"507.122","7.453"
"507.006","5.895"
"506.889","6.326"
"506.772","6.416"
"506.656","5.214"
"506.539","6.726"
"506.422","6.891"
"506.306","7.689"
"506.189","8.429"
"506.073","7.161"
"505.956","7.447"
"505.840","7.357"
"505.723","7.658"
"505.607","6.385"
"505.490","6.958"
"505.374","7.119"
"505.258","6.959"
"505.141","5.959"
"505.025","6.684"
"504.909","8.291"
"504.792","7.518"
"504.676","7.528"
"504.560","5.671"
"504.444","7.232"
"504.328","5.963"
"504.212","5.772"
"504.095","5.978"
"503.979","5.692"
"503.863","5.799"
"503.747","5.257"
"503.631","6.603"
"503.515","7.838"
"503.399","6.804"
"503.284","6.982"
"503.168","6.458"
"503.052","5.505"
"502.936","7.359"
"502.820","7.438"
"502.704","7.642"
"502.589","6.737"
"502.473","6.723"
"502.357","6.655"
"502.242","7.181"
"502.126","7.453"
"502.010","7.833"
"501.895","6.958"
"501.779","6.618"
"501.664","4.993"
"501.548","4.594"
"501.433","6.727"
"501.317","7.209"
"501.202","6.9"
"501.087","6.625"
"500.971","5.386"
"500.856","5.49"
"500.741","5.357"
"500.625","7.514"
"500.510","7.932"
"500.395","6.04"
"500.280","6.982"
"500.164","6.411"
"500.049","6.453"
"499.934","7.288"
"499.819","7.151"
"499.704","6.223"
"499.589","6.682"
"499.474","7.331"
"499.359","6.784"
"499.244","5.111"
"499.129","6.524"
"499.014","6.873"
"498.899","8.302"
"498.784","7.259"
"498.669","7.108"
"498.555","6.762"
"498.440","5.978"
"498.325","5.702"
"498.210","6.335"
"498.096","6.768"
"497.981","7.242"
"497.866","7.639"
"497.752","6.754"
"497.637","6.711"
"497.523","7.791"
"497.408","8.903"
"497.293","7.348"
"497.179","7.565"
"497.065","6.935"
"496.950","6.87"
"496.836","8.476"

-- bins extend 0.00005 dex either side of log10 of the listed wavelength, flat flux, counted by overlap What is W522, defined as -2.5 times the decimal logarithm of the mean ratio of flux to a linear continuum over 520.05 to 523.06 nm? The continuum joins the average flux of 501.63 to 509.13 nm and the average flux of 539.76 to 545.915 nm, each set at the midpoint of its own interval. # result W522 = 0.129 mag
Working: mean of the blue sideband 6.69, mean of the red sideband 10.5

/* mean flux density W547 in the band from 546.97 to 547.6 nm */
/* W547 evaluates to 10.3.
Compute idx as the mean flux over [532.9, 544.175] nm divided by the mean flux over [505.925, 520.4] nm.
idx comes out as 1.66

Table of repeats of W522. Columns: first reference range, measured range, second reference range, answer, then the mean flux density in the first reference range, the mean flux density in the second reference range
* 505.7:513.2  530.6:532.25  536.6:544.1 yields -0.13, 6.41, 10.6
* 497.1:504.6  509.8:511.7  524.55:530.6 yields 0.23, 6.69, 9.24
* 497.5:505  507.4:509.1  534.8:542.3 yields 0.15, 6.68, 10.5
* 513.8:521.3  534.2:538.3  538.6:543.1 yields -0.10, 5.92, 10.5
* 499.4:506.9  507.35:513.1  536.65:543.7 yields 0.18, 6.71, 10.5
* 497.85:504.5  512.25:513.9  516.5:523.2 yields 0.06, 6.62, 6.54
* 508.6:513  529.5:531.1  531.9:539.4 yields -0.07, 6.27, 10.3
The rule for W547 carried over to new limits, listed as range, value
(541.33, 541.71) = 11.6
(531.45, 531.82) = 10.3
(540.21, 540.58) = 10.3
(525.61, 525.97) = 9.24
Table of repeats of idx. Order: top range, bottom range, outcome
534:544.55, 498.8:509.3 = 1.59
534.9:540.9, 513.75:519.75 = 1.76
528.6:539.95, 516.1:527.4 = 1.38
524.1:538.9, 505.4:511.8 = 1.51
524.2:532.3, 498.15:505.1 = 1.44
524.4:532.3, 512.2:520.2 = 1.56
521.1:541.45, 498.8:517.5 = 1.51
